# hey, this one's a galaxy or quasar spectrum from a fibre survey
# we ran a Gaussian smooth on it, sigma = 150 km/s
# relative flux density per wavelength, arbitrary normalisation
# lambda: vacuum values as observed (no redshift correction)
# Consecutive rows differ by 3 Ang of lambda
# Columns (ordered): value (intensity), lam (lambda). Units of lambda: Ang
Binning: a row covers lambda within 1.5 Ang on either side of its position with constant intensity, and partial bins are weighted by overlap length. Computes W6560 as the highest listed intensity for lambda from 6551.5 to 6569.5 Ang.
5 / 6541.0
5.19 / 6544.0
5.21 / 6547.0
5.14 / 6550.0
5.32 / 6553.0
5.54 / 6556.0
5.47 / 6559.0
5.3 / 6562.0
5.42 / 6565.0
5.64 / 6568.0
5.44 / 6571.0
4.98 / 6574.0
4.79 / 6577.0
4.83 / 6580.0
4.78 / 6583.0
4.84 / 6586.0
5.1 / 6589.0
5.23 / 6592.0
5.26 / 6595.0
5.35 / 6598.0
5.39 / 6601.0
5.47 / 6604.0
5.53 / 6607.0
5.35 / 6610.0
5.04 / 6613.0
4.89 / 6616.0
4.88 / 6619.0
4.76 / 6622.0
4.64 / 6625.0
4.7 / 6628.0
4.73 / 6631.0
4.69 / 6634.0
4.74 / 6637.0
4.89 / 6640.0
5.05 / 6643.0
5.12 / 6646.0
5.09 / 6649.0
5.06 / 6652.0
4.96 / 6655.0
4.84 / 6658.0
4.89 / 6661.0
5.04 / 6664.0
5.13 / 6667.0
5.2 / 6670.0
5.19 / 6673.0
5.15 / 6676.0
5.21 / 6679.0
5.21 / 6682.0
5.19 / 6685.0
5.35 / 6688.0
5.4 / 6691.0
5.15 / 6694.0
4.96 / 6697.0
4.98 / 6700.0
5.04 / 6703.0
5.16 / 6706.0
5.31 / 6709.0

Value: 5.64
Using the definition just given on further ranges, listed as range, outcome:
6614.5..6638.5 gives 4.89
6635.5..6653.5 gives 5.12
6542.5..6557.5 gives 5.54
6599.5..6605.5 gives 5.47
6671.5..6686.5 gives 5.21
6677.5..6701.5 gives 5.4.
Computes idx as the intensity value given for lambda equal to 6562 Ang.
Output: 5.3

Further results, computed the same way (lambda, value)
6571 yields 5.44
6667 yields 5.13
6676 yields 5.15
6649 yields 5.09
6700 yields 4.98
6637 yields 4.74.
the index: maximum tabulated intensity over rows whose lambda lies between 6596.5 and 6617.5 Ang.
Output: 5.53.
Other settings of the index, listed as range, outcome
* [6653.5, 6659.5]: 4.96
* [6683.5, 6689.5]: 5.35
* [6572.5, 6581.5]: 4.98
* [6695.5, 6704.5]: 5.04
